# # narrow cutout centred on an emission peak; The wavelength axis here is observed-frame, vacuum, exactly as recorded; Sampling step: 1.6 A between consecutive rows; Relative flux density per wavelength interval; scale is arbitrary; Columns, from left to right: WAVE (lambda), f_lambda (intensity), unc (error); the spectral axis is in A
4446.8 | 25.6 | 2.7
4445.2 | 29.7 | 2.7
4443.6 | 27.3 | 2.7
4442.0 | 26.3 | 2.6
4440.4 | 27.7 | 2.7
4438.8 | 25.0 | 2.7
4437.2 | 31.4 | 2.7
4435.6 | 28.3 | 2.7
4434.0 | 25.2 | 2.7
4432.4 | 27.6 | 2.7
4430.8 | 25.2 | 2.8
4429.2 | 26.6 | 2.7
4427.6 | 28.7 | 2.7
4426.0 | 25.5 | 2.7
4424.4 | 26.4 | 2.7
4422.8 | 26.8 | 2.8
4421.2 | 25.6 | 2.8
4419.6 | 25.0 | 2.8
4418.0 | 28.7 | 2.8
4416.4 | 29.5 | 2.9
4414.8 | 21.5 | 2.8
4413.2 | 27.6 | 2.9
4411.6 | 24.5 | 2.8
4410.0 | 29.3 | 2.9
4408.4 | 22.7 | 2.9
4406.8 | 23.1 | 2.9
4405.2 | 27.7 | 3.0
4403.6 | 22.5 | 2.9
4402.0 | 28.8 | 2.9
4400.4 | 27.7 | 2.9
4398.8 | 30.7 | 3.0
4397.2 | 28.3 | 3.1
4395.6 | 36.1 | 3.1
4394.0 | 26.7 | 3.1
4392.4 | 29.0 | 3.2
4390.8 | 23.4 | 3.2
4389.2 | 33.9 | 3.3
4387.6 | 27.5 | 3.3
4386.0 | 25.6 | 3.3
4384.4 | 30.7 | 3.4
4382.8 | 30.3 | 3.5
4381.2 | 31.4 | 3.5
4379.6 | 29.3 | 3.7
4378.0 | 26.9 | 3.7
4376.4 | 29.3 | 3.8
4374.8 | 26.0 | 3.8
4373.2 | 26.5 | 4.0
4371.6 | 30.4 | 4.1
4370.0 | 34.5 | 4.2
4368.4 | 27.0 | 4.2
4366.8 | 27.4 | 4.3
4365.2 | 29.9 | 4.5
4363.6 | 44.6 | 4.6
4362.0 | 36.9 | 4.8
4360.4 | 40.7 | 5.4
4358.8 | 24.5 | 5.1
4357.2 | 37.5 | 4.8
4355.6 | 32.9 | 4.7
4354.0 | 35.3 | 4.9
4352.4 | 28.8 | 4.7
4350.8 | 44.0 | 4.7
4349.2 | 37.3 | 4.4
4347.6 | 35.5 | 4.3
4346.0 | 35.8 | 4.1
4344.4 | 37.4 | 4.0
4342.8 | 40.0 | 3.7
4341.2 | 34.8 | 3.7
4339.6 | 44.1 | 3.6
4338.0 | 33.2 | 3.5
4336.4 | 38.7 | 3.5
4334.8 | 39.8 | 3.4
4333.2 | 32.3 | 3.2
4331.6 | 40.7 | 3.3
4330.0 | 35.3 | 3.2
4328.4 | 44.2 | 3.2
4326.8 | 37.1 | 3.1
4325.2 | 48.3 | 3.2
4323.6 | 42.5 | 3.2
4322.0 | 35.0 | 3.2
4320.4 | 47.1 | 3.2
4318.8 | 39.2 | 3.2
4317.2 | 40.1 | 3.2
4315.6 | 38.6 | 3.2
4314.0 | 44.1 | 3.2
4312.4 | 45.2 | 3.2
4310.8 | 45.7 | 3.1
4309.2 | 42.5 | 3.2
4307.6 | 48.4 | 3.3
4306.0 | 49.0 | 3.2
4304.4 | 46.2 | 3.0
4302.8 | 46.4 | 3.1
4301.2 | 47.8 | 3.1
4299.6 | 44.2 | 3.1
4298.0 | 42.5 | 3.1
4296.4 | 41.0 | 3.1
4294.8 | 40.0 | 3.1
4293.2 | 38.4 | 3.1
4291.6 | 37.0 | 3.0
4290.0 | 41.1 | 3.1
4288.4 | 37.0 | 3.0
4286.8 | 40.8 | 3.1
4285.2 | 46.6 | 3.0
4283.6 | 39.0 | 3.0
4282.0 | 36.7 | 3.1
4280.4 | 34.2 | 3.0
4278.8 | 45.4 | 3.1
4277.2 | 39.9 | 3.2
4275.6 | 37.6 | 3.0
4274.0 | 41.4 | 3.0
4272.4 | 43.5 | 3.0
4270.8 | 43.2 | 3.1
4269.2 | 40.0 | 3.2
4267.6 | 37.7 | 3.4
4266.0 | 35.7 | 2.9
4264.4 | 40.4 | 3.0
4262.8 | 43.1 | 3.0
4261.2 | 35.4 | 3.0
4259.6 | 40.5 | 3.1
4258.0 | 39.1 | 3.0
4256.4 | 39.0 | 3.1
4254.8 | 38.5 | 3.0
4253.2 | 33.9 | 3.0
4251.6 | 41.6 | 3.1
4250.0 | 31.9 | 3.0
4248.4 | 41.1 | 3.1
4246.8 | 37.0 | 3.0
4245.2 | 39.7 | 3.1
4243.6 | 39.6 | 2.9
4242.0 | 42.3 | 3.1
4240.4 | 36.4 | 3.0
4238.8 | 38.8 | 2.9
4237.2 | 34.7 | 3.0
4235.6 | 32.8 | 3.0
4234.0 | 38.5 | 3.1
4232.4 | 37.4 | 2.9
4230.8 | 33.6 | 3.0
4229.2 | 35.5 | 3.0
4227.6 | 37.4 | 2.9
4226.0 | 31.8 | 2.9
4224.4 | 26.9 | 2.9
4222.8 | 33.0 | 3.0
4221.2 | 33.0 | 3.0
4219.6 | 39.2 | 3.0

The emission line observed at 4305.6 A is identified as C III] 1909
